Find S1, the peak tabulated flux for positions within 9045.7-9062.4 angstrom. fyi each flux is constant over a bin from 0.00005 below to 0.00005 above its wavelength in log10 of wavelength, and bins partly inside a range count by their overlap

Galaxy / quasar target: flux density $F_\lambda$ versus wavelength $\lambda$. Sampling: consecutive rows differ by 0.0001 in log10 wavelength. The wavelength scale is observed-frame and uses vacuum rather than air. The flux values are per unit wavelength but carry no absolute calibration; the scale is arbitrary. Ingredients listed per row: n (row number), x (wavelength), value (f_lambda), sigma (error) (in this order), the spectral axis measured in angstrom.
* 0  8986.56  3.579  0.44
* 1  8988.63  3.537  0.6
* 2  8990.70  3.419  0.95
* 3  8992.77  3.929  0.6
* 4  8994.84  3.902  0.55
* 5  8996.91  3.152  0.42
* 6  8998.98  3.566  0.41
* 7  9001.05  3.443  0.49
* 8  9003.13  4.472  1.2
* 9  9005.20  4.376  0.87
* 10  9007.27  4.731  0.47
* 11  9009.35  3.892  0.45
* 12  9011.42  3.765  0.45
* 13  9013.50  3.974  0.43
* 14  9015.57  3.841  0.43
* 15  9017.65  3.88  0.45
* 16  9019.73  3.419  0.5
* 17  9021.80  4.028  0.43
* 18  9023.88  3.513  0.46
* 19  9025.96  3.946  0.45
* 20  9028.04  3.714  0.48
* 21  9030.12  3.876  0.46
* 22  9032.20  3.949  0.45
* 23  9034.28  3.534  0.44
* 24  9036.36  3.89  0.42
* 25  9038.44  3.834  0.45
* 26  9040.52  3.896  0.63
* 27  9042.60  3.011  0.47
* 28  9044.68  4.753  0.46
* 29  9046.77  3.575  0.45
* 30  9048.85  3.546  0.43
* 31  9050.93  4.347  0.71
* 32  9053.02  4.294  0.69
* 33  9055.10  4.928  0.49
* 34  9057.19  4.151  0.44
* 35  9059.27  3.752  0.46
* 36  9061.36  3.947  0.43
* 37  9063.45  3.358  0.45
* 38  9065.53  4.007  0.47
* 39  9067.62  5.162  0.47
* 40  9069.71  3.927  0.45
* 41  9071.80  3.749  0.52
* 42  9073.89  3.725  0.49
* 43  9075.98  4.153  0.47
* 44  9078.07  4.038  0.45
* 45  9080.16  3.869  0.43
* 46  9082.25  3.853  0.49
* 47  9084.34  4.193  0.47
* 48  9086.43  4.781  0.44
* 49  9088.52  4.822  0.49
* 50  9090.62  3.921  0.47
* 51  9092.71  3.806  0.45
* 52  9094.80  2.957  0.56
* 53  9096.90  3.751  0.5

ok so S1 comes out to 4.928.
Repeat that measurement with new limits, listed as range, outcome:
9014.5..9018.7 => 3.88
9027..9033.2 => 3.949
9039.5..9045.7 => 4.753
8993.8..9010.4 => 4.731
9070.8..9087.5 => 4.781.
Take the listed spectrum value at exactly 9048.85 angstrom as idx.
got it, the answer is 3.546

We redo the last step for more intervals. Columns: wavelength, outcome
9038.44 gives 3.834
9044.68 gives 4.753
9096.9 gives 3.751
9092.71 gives 3.806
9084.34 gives 4.193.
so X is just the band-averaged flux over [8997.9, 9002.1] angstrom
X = 3.5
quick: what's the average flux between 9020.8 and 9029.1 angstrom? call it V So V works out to 3.8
